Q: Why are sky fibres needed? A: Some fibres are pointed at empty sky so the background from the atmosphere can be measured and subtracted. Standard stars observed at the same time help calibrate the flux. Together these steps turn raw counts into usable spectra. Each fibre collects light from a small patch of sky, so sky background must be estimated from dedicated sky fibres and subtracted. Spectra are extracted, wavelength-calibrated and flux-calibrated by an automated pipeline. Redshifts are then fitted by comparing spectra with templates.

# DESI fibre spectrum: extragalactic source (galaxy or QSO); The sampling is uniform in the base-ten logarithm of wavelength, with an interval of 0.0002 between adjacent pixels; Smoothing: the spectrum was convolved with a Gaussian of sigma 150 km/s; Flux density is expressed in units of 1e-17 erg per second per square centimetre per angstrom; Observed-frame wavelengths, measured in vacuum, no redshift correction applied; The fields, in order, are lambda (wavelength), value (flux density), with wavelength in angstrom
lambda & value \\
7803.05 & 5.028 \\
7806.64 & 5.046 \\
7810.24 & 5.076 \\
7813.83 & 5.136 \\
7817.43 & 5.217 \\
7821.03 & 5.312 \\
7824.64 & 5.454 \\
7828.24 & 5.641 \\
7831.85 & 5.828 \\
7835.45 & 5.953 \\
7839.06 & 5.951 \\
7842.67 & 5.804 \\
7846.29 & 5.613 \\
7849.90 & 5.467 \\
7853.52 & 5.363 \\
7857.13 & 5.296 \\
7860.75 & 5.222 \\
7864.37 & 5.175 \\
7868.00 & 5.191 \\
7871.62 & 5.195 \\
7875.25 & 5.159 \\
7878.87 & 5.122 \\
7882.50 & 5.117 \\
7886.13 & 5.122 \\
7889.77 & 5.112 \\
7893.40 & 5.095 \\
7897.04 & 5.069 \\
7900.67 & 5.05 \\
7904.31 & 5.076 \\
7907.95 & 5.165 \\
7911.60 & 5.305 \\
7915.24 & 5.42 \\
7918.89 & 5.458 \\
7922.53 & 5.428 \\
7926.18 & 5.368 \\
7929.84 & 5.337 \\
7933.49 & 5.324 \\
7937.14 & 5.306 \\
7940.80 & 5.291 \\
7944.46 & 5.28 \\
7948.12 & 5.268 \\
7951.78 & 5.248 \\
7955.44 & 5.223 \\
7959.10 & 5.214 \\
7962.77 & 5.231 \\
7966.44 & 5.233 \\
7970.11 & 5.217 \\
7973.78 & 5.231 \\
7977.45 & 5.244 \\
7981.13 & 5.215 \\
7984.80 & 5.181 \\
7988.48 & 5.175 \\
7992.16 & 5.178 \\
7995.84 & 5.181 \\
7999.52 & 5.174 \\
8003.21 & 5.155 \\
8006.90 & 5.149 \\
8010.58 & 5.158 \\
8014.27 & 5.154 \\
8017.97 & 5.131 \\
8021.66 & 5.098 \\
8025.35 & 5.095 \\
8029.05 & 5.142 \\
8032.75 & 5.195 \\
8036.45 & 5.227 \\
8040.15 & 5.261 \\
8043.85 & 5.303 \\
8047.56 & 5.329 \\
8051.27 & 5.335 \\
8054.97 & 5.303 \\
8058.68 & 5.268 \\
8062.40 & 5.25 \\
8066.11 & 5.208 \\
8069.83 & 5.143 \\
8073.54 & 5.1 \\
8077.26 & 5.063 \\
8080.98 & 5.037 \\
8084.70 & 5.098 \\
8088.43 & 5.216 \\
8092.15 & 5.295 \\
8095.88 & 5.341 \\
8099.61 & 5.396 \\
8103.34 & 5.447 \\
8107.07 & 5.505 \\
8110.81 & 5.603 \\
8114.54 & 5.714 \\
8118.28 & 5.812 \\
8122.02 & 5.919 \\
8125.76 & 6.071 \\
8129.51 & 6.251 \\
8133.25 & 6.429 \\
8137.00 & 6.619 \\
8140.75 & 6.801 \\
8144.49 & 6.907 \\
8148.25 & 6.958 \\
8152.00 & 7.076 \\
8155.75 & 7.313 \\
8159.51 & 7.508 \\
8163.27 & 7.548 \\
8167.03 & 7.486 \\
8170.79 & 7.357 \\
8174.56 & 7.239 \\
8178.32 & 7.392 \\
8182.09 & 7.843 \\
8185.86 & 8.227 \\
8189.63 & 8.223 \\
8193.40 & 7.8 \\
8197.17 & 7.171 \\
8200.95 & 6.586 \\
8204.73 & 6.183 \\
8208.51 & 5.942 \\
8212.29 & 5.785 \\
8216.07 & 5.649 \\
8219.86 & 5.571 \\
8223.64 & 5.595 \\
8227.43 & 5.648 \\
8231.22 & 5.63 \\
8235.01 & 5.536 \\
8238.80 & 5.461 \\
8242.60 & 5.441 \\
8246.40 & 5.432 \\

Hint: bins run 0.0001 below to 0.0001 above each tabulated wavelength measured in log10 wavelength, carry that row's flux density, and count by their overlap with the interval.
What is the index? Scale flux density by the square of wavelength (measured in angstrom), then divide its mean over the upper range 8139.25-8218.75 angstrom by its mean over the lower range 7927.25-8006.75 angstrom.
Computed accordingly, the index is 1.43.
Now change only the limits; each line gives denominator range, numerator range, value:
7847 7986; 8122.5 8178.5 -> 1.41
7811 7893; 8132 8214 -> 1.43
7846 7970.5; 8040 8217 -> 1.25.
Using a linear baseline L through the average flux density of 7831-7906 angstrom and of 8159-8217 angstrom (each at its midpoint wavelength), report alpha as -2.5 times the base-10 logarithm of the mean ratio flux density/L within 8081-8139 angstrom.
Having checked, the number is 0.18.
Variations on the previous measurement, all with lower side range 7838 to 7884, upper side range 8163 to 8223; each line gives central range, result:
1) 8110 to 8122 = 0.15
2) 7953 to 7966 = 0.12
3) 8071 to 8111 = 0.22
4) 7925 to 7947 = 0.08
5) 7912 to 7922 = 0.04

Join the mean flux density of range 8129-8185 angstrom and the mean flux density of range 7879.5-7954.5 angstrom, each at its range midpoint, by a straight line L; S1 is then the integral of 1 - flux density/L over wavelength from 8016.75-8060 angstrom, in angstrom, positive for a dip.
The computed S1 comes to 6.9 angstrom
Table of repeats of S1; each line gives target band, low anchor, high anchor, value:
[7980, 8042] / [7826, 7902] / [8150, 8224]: 9.5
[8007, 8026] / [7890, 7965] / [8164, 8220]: 2.3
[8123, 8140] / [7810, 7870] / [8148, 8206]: 1.9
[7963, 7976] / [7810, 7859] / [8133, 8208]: 2.1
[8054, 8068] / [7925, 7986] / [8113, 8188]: 2.1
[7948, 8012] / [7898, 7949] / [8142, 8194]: 6.5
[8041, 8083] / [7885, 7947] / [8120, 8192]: 7.7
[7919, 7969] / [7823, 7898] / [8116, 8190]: 4.7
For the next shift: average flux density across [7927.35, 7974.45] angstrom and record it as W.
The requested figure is 5.26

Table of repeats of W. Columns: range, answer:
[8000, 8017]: 5.15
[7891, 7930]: 5.25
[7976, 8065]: 5.2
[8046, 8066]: 5.29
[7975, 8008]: 5.18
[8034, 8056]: 5.29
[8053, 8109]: 5.25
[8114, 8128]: 5.9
